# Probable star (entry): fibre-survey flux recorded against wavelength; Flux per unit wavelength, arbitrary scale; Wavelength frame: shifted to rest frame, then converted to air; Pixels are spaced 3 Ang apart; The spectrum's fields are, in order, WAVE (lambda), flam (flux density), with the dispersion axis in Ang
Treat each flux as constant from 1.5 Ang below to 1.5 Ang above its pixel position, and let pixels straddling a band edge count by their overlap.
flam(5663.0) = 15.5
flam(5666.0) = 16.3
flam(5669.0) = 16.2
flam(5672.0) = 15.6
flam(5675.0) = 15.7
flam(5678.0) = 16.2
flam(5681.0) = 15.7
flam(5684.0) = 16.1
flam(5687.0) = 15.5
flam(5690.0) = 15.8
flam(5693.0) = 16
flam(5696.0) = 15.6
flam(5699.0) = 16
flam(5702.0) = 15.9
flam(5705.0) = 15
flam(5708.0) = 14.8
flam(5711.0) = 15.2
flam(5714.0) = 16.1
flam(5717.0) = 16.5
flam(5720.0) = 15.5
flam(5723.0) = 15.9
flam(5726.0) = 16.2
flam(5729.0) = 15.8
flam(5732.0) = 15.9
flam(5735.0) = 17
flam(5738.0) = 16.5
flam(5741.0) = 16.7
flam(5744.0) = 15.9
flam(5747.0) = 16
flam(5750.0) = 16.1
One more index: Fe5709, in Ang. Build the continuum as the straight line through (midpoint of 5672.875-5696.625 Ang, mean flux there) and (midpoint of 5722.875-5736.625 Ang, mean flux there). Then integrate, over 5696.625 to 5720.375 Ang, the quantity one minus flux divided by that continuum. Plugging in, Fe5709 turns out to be 0.58 Ang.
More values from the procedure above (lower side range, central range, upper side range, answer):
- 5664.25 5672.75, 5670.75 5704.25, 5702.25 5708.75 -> -0.5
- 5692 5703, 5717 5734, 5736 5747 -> 0.2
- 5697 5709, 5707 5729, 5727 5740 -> 0.2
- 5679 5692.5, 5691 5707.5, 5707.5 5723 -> 0.1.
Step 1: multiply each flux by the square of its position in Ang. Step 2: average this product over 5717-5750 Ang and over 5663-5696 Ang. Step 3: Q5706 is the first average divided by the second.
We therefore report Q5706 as 1.0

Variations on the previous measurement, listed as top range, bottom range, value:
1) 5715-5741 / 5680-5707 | 1.04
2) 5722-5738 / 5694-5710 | 1.06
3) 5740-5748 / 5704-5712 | 1.09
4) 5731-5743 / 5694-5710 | 1.08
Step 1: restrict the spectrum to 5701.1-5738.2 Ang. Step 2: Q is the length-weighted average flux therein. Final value 15.8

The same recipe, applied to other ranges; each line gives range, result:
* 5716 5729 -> 16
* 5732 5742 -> 16.6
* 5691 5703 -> 15.9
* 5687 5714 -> 15.6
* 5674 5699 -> 15.8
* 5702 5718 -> 15.5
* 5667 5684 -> 15.9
